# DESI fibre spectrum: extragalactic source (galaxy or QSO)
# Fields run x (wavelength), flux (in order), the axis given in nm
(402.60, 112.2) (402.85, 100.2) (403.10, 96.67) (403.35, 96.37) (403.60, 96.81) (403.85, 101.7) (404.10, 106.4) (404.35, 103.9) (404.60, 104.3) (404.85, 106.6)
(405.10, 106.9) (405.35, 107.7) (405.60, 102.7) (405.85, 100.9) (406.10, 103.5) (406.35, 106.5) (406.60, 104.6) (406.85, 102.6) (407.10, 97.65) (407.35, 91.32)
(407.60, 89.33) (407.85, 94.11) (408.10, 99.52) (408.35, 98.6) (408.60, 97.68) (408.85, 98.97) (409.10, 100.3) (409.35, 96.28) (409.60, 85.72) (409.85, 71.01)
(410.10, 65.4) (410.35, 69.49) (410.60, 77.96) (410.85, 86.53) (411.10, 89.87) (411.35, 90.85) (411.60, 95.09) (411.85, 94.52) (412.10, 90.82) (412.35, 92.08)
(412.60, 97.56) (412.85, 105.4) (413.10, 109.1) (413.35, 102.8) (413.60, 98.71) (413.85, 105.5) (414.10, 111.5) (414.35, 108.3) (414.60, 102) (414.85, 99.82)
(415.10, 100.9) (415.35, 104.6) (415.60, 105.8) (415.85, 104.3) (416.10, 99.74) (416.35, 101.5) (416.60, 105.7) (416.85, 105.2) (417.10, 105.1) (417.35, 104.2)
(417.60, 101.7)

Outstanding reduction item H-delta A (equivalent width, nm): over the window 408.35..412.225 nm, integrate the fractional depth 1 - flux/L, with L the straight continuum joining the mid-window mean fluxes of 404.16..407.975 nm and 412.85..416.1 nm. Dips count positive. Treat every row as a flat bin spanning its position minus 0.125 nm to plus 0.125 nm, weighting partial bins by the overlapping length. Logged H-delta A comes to 0.57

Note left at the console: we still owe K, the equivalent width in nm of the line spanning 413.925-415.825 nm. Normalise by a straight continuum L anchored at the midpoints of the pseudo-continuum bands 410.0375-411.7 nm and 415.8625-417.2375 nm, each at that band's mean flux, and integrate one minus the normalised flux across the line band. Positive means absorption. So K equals -0.14 nm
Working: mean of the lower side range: 82.6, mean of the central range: 105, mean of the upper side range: 104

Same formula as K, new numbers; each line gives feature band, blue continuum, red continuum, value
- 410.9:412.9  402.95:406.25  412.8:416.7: 0.190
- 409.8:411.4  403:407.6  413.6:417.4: 0.380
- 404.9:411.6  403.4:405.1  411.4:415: 0.545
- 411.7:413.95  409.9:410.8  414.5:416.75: -0.336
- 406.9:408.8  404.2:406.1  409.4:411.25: -0.100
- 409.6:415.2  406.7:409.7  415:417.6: 0.365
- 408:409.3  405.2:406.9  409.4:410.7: -0.208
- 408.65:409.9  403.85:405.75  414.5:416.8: 0.146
